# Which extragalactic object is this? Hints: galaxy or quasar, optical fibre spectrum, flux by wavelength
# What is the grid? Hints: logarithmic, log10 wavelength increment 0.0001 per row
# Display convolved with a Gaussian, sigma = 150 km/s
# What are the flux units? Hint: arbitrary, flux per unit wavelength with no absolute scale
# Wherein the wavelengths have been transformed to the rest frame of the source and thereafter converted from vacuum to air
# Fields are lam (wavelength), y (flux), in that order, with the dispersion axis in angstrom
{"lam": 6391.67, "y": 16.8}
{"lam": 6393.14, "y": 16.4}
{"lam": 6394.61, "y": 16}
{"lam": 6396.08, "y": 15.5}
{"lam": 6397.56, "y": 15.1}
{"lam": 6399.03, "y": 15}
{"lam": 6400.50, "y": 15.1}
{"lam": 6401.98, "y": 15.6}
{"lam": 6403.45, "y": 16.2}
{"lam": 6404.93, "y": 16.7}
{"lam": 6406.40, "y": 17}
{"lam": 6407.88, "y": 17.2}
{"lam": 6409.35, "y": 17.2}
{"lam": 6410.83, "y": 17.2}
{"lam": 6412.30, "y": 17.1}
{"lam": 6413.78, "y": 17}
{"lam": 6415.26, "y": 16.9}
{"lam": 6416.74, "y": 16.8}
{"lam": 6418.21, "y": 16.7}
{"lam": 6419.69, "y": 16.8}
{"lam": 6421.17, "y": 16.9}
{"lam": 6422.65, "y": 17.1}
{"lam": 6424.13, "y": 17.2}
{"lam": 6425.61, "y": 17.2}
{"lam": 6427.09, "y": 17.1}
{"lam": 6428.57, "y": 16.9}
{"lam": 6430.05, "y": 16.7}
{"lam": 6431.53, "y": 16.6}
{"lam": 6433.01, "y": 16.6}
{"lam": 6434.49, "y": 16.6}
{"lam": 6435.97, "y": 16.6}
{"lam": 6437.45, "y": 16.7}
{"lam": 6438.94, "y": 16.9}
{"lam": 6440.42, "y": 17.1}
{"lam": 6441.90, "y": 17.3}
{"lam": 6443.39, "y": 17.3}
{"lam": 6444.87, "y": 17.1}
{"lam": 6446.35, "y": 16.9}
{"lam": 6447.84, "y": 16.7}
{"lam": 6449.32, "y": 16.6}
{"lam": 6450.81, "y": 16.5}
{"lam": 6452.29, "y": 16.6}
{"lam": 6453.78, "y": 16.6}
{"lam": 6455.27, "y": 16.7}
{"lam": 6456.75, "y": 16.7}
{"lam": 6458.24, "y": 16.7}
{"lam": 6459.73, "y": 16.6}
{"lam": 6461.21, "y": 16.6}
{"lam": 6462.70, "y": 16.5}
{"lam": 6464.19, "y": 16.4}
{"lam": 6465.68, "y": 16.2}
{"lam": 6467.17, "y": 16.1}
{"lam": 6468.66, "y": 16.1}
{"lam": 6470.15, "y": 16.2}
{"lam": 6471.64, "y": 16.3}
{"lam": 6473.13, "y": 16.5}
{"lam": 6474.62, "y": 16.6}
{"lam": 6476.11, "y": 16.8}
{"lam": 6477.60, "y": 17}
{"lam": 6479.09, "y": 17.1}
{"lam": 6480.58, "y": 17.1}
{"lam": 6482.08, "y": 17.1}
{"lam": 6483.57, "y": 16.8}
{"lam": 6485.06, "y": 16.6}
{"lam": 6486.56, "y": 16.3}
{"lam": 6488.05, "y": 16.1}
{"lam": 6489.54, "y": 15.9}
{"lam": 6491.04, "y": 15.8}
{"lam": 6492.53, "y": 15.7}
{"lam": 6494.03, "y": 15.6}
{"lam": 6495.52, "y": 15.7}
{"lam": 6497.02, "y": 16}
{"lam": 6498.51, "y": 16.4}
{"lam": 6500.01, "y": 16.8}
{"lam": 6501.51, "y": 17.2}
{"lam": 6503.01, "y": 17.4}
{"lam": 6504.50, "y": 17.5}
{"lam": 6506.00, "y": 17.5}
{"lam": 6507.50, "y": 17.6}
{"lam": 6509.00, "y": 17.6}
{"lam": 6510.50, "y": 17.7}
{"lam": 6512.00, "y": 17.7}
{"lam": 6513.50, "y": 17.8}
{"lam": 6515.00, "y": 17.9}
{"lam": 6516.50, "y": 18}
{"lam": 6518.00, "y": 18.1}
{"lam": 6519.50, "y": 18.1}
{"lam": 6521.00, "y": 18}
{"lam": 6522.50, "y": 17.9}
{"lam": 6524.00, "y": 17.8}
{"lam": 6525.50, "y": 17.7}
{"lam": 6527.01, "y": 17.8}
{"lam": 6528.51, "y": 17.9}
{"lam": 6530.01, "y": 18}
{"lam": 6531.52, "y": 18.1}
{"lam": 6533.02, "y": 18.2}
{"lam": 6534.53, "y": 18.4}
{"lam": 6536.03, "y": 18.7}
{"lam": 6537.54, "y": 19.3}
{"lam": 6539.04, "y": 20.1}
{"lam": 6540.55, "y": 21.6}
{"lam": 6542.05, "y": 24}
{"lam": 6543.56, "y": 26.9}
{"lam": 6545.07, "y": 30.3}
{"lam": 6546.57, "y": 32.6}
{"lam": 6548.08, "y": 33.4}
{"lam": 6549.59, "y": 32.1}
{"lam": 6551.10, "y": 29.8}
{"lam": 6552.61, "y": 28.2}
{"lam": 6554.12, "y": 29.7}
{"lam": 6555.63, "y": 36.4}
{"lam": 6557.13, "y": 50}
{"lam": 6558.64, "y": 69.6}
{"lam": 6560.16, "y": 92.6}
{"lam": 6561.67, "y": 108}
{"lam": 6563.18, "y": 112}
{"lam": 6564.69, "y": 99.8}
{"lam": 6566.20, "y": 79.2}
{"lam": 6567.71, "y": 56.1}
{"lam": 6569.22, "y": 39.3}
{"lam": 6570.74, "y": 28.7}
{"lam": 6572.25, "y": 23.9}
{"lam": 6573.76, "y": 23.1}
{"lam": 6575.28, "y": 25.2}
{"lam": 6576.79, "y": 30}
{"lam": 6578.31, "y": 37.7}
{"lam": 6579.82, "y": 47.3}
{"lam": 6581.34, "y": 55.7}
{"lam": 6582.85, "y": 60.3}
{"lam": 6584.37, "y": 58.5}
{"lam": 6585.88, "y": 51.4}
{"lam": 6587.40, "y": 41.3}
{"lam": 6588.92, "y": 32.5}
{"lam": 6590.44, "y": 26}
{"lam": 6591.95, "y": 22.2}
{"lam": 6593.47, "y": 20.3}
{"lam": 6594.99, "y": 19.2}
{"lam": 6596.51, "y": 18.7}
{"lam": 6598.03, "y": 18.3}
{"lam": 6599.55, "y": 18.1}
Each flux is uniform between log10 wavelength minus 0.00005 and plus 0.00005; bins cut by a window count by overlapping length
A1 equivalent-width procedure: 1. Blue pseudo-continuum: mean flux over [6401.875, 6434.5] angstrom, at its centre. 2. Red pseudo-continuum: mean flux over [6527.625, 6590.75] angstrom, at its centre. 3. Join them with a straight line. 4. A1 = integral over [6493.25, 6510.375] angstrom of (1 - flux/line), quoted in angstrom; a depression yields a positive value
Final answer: 7.9 angstrom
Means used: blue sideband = 16.9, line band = 16.9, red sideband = 41.1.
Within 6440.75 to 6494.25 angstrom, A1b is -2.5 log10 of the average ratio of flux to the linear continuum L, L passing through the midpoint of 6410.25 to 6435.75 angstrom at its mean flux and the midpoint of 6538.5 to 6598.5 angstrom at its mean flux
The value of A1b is 0.42 mag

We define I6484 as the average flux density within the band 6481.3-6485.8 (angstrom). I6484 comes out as 16.8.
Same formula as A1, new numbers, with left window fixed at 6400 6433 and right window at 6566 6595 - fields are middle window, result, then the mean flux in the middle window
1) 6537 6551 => 2.9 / 27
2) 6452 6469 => 4.6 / 16.5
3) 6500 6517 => 6.7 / 17.6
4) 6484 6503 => 7.6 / 16.2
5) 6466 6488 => 7.3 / 16.6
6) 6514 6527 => 5.4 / 17.9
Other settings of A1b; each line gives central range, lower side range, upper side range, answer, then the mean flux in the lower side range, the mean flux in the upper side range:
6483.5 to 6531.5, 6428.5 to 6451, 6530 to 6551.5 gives 0.26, 16.8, 24.2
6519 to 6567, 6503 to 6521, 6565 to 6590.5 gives -0.16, 17.8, 43.6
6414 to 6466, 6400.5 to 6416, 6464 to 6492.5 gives -0.01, 16.7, 16.5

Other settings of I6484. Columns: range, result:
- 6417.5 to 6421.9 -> 16.8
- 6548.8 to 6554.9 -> 30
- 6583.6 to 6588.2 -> 50.2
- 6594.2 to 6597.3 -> 18.9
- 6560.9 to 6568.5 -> 90.9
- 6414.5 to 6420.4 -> 16.8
